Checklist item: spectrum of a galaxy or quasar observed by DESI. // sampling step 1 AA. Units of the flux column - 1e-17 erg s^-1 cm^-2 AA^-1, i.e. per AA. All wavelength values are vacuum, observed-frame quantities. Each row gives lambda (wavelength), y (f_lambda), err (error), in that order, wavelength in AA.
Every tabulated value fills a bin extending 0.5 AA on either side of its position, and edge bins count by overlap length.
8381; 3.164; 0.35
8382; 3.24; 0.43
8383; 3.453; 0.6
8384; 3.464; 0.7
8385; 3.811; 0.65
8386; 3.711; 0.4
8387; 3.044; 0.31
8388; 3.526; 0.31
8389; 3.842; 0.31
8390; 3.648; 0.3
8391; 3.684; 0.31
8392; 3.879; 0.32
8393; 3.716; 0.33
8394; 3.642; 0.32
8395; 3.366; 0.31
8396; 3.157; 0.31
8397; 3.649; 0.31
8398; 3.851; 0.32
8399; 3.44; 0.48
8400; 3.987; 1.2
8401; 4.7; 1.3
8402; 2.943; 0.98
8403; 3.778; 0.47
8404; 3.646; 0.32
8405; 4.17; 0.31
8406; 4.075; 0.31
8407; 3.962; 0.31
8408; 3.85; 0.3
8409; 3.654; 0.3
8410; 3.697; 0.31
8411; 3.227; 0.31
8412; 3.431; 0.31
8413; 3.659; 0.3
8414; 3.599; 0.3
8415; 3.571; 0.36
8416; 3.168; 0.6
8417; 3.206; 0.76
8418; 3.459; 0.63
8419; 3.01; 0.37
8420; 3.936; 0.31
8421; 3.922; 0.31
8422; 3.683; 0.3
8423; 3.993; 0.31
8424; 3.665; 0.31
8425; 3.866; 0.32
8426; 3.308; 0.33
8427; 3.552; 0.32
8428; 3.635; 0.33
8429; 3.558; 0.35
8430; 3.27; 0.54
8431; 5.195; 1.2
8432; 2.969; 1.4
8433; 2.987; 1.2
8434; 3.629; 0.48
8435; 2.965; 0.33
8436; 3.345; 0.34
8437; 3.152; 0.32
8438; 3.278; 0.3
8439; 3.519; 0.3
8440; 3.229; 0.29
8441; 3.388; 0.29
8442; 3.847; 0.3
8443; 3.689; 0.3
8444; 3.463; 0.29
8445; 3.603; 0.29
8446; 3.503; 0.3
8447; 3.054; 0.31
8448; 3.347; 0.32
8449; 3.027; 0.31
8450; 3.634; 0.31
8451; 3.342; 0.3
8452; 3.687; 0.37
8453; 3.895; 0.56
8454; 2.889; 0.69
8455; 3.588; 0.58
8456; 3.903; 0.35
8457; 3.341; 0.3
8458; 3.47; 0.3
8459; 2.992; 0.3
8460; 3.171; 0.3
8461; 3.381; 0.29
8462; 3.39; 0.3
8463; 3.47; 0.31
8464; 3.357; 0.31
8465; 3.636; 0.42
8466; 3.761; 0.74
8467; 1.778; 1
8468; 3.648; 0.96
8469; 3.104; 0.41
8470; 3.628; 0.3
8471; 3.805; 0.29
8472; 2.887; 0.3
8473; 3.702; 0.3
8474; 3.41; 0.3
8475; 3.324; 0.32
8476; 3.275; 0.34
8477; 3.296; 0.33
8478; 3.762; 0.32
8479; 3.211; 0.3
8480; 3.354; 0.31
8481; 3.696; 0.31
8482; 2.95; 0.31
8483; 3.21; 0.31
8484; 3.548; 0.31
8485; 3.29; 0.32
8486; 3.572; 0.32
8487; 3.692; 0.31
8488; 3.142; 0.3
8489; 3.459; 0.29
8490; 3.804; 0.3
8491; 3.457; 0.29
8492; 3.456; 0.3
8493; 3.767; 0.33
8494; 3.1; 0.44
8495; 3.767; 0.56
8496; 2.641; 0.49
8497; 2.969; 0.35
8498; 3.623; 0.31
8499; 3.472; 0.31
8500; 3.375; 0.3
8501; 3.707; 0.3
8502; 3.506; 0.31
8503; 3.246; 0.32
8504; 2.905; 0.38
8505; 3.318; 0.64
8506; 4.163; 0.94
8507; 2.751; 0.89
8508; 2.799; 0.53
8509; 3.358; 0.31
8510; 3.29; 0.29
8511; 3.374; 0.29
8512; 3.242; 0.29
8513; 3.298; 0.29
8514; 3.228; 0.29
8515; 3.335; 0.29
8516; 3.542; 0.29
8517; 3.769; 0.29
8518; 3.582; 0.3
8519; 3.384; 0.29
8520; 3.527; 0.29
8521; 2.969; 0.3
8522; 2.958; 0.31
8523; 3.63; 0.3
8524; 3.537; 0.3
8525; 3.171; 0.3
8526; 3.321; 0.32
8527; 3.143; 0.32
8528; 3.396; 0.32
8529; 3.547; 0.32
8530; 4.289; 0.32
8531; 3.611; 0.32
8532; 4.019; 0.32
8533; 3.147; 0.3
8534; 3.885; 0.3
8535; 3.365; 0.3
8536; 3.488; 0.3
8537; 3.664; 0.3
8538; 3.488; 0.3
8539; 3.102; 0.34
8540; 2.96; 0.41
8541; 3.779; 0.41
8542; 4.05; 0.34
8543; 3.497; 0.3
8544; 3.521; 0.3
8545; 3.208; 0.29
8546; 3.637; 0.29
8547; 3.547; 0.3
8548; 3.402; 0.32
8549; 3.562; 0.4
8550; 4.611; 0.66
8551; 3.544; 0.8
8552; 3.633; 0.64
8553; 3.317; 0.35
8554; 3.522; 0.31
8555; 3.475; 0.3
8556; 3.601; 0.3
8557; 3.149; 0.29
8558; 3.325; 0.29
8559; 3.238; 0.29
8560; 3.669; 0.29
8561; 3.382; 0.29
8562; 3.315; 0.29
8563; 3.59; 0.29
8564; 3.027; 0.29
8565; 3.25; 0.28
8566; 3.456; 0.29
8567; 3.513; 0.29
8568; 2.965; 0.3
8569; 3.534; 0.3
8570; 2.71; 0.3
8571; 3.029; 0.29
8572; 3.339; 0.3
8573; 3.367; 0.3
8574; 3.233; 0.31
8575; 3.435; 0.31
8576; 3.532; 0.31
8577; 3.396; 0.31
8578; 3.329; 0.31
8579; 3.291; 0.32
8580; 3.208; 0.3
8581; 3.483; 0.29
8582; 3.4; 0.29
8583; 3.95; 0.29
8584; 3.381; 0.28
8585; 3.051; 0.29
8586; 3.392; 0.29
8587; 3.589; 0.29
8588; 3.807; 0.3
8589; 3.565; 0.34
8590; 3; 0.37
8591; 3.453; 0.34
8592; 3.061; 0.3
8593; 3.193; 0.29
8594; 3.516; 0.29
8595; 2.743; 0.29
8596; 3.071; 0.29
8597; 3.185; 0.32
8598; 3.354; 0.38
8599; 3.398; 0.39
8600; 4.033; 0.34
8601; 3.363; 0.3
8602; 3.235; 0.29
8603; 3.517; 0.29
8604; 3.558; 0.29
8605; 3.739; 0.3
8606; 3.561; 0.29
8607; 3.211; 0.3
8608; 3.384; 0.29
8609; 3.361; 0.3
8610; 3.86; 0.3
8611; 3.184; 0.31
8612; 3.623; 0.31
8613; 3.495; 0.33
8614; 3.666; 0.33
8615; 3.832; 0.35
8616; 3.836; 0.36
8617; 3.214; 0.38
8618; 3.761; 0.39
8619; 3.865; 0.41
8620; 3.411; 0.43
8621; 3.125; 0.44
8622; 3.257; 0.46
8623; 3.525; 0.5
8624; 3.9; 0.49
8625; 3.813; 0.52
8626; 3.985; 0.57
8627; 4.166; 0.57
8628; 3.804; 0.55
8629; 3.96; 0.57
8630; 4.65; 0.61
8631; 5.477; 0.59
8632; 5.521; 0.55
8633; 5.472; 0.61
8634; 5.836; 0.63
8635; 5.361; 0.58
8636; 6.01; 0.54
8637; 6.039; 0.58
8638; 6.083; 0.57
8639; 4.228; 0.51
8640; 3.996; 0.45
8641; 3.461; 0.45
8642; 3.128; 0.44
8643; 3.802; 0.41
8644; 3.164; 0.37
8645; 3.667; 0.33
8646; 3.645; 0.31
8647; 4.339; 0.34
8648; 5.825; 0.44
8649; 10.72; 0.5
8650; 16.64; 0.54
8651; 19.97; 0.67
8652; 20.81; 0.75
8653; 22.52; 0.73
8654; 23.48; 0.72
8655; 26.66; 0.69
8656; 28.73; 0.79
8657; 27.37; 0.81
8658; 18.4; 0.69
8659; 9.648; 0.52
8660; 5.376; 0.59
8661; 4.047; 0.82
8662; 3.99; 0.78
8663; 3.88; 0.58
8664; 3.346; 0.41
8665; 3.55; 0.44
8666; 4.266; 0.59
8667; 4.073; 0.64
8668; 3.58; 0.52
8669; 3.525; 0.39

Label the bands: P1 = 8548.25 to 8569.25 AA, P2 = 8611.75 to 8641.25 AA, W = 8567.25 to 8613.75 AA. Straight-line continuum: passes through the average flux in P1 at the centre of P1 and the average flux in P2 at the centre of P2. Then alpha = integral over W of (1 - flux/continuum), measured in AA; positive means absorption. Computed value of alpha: 5.7 AA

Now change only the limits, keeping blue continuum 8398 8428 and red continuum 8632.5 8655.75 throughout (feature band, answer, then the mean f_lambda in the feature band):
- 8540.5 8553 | 6.0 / 3.65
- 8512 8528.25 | 7.7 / 3.36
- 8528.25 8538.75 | 4.8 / 3.63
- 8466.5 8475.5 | 3.3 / 3.25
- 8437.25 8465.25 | 7.3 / 3.43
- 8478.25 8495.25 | 6.4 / 3.44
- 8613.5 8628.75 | 9.0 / 3.68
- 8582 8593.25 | 6.5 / 3.41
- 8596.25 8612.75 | 9.8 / 3.47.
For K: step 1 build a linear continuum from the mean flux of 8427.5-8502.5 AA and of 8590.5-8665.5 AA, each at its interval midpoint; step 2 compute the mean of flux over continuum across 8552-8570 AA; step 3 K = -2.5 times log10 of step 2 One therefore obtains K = 0.461 mag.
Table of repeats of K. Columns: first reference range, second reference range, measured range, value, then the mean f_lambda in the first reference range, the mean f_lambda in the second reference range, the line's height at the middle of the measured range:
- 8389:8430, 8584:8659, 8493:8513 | 0.40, 3.65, 6.26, 4.8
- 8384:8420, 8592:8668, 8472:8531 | 0.38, 3.62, 6.33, 4.81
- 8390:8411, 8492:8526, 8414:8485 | 0.04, 3.73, 3.34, 3.55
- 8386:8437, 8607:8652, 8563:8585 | 0.38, 3.61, 5.09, 4.71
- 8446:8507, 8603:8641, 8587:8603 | 0.19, 3.38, 4.11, 3.98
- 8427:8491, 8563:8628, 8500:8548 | 0.00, 3.42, 3.44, 3.43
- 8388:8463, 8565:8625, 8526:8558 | -0.03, 3.55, 3.42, 3.46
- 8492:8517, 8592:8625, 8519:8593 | -0.01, 3.34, 3.47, 3.4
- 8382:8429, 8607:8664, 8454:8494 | 0.36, 3.63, 7.29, 4.72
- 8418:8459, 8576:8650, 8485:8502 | 0.07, 3.5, 3.99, 3.66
